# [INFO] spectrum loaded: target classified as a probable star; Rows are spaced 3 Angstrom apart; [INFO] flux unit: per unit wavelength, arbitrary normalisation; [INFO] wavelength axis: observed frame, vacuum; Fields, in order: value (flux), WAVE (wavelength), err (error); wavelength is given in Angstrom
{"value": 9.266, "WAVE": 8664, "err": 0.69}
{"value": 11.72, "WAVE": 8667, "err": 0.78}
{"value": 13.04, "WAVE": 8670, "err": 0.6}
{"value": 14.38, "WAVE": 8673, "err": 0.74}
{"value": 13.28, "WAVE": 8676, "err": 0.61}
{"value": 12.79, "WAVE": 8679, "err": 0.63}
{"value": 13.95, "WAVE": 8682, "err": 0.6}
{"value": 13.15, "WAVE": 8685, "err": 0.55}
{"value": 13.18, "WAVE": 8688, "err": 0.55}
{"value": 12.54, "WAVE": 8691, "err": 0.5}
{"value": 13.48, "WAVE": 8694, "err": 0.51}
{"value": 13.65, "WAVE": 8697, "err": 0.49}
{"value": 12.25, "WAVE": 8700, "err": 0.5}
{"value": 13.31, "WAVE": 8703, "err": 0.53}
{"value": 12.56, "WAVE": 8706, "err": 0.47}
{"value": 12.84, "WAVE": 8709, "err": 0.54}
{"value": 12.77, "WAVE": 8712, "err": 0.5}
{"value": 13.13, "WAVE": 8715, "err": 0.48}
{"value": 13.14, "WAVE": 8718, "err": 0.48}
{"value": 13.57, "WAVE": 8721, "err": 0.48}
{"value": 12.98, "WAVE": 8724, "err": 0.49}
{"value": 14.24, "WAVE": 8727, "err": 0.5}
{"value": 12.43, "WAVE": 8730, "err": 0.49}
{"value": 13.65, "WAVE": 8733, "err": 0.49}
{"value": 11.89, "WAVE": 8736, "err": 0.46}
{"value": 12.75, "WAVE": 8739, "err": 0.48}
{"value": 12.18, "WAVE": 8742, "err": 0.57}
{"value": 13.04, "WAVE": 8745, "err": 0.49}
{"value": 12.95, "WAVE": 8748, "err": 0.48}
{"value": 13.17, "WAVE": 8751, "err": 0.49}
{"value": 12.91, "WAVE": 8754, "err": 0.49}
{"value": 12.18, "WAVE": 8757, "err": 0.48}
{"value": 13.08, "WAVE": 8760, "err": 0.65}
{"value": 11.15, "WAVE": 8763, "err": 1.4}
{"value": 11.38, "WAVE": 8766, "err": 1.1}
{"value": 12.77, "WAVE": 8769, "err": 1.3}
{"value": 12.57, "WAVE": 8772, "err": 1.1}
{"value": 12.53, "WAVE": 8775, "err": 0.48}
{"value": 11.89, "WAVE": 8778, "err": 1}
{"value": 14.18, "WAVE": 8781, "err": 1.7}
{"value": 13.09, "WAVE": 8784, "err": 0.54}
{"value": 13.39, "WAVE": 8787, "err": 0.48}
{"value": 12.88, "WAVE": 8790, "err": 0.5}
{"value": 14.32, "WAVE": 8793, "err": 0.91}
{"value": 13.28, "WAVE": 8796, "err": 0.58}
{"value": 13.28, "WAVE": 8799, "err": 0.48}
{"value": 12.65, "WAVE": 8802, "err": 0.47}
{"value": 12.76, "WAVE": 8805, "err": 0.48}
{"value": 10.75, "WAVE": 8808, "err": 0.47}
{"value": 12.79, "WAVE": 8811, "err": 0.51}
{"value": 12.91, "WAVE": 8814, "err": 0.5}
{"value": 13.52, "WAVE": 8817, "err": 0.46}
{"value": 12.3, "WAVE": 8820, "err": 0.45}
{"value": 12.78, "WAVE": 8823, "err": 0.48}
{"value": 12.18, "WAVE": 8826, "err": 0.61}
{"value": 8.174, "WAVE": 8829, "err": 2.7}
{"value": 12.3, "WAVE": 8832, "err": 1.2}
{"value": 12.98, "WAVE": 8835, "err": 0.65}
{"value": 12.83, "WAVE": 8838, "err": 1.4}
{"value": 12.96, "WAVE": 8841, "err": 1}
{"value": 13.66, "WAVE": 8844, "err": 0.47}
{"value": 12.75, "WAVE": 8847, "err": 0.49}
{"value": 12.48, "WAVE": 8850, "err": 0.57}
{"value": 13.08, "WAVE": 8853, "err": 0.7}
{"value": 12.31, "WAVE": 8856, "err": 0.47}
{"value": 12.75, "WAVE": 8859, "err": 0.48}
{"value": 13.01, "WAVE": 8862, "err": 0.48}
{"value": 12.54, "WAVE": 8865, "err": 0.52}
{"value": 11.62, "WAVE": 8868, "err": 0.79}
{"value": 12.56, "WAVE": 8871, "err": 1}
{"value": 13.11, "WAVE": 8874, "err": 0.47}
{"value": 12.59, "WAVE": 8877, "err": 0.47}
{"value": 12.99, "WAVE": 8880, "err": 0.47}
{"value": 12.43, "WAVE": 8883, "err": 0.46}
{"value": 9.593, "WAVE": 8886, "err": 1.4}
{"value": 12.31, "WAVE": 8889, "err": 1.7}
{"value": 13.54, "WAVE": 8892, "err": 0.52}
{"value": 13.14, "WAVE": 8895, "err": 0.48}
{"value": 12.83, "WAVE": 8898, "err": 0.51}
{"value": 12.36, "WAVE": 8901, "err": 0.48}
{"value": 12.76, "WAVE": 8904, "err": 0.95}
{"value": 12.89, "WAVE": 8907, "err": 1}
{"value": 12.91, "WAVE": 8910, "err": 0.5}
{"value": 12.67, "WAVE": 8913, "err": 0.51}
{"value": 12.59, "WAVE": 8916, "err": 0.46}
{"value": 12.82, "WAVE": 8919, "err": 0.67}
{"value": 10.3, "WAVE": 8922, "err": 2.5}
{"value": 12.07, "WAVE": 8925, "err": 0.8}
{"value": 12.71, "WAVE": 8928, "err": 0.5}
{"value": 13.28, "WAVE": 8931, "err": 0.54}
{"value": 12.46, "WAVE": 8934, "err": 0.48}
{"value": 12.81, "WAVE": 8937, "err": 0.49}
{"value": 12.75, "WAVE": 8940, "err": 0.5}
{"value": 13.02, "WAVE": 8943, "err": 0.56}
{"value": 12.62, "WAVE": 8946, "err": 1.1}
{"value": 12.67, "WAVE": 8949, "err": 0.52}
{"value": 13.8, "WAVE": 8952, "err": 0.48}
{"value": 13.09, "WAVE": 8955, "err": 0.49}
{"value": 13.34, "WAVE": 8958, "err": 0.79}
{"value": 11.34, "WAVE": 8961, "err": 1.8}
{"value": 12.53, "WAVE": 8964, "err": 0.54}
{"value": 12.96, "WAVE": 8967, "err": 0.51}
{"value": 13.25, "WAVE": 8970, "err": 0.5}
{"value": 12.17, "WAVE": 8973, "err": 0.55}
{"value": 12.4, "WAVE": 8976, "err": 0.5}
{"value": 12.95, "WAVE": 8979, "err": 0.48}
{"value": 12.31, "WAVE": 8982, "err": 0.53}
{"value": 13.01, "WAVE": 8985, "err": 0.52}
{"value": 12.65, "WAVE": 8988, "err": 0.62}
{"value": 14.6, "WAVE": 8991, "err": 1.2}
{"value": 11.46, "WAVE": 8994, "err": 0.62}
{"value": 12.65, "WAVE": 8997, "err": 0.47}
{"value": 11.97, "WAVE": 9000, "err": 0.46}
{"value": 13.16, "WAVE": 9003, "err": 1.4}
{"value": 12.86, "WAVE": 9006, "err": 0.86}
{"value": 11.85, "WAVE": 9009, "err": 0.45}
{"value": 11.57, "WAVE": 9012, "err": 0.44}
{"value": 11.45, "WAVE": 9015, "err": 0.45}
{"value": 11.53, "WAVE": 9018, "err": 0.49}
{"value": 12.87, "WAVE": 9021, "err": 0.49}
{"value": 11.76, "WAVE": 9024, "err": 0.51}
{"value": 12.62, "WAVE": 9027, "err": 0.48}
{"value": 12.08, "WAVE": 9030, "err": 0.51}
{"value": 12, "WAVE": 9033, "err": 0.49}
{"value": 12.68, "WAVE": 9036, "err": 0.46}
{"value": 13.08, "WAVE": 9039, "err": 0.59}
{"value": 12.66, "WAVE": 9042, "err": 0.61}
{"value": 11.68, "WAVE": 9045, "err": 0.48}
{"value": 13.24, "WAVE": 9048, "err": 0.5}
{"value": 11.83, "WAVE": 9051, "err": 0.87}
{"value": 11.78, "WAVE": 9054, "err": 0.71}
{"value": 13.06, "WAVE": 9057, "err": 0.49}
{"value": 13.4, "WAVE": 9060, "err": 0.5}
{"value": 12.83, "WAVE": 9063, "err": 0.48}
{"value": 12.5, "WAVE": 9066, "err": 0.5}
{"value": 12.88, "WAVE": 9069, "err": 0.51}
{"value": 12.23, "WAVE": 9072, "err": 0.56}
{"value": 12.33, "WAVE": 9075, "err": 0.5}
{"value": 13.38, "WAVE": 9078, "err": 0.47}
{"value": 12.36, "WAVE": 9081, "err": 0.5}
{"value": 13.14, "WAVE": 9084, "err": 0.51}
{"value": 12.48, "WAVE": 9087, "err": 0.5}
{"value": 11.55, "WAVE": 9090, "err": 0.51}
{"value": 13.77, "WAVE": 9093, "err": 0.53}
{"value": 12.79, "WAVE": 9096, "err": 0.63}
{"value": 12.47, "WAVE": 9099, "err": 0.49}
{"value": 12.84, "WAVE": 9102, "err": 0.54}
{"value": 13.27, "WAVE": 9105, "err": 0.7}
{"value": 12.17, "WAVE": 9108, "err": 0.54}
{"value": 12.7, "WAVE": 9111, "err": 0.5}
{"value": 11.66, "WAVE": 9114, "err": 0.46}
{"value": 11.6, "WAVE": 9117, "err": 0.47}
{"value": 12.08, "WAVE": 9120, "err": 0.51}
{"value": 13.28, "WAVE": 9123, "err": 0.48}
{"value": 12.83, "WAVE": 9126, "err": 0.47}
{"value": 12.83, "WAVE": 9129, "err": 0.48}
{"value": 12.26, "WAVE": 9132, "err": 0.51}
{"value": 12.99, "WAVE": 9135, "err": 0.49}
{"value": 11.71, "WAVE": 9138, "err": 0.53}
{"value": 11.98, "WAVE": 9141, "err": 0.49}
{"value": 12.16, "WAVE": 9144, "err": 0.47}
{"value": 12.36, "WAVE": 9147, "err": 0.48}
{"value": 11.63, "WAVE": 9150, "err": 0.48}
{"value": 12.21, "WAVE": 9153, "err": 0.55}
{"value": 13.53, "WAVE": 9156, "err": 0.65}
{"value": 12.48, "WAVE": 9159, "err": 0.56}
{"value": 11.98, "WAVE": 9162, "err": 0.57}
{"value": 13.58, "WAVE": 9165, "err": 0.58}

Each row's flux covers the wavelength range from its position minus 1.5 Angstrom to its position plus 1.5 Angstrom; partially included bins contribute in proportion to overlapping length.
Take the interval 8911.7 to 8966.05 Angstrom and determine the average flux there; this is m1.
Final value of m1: 12.6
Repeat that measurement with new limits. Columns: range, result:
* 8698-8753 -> 12.9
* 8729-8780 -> 12.5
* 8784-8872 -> 12.6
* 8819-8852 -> 12.3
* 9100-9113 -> 12.7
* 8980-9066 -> 12.5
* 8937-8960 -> 13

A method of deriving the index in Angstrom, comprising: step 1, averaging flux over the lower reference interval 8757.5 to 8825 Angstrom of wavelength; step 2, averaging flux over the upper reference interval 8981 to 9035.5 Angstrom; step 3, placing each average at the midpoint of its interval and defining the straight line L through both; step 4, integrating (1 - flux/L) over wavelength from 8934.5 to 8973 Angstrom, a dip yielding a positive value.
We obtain -1.1 Angstrom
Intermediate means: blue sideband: 12.7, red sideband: 12.4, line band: 12.8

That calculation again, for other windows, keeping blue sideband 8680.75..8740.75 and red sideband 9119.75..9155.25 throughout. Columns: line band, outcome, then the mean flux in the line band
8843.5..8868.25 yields 0.3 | 12.7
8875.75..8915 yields 0.7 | 12.5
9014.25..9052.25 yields 0.8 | 12.3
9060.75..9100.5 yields -0.6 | 12.7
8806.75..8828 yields 0.9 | 12.4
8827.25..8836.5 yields 1.2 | 11.2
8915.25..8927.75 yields 0.7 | 12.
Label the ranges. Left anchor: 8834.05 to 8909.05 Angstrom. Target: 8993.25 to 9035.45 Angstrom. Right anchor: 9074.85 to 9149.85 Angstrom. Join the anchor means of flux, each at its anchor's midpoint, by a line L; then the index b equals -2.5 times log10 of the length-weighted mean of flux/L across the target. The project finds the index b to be 0.036 mag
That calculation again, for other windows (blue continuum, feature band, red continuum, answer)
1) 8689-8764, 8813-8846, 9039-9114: 0.03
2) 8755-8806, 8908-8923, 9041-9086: 0.03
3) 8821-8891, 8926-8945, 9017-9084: -0.03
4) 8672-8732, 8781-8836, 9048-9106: 0.04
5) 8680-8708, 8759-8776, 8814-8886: 0.05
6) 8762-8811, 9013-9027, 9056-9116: 0.06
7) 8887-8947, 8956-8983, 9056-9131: 0.00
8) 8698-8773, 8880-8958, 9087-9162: 0.00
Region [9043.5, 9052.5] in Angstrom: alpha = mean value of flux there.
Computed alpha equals 12.2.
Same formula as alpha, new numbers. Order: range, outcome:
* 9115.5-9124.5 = 12.3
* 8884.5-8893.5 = 11.8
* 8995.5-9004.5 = 12.6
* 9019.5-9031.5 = 12.3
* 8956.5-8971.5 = 12.7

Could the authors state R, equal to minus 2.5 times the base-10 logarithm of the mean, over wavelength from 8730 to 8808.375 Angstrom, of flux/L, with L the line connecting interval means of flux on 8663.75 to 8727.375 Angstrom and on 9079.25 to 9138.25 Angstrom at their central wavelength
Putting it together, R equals 0.02 mag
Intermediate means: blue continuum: 13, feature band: 12.7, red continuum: 12.6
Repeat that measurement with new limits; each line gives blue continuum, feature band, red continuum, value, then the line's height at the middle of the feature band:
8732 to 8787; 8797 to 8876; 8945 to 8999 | 0.02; 12.7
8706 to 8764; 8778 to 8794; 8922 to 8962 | -0.05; 12.8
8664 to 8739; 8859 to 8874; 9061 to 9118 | 0.03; 12.8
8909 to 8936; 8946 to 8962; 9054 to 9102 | -0.03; 12.5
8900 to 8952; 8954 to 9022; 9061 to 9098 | 0.01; 12.6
